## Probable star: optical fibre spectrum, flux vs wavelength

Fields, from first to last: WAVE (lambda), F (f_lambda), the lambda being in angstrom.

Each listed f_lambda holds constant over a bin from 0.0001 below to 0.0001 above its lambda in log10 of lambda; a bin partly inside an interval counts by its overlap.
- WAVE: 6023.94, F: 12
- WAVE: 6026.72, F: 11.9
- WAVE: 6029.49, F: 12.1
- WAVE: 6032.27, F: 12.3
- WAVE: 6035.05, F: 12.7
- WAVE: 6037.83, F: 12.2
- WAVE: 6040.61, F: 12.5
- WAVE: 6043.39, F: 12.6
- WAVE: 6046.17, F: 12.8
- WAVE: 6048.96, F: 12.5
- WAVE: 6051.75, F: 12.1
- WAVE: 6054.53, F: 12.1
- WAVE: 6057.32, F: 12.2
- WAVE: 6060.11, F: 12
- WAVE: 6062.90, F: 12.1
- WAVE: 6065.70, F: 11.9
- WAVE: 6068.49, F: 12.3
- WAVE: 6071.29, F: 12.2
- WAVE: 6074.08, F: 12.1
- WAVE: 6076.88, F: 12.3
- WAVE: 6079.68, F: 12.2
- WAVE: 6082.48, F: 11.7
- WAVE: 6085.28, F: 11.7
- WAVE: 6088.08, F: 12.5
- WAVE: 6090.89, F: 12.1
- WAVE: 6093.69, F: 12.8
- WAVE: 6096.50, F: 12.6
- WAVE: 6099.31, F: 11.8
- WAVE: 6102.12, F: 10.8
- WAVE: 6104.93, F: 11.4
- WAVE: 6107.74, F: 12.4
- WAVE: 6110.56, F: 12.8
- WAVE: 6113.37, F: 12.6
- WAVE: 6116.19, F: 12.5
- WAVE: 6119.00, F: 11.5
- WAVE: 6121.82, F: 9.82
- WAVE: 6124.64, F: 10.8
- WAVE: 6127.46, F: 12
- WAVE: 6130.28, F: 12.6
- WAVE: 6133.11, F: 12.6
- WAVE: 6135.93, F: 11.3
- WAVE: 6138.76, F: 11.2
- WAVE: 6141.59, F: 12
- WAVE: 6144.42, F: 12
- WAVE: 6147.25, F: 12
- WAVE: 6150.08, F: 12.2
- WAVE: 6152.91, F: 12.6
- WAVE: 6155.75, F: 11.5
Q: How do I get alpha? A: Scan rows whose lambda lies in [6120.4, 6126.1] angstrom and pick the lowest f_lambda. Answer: 9.82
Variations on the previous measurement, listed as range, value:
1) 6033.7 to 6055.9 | 12.1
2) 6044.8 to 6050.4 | 12.5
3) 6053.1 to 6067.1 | 11.9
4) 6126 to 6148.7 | 11.2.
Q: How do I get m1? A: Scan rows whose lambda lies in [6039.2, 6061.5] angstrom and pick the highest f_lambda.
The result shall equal 12.8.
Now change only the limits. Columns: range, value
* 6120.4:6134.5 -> 12.6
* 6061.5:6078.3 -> 12.3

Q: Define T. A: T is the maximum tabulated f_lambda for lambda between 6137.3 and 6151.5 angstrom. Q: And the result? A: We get 12.2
